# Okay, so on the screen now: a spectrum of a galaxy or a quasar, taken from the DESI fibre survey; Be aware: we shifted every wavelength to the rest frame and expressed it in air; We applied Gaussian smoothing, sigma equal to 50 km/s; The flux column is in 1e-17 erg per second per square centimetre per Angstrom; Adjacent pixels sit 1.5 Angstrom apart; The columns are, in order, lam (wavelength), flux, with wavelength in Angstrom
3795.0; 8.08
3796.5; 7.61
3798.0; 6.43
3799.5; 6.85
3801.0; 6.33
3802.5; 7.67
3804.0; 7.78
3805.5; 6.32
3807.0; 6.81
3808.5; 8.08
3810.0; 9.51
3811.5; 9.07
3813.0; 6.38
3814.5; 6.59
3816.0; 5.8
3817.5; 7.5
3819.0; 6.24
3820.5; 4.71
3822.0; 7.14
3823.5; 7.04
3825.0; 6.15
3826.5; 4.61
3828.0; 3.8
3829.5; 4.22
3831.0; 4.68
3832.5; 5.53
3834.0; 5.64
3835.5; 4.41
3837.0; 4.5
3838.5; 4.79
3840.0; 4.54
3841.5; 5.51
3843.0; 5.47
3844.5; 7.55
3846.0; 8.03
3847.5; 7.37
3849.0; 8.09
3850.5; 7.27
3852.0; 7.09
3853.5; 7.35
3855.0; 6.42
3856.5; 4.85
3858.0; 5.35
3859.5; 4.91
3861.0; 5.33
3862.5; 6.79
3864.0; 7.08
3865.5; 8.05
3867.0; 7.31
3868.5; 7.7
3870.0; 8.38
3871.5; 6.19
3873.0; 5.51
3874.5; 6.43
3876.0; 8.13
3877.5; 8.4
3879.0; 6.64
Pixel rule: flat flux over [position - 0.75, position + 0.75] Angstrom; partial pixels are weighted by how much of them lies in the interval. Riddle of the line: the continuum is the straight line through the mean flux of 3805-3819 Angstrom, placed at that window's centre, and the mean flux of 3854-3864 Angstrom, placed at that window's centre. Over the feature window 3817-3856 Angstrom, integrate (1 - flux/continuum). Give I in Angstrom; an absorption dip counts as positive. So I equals 2.9 Angstrom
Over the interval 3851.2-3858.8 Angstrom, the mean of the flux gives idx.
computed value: 6.21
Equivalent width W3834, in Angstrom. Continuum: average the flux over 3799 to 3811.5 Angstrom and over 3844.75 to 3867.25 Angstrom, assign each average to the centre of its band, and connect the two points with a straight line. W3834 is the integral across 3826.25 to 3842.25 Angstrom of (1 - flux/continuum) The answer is 5.27 Angstrom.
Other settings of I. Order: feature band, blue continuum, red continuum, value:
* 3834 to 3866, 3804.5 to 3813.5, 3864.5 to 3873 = 5.40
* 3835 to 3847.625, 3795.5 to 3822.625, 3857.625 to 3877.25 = 2.10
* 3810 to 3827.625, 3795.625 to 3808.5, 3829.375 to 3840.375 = -1.80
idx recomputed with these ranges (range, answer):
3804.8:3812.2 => 7.96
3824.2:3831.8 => 4.71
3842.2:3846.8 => 7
